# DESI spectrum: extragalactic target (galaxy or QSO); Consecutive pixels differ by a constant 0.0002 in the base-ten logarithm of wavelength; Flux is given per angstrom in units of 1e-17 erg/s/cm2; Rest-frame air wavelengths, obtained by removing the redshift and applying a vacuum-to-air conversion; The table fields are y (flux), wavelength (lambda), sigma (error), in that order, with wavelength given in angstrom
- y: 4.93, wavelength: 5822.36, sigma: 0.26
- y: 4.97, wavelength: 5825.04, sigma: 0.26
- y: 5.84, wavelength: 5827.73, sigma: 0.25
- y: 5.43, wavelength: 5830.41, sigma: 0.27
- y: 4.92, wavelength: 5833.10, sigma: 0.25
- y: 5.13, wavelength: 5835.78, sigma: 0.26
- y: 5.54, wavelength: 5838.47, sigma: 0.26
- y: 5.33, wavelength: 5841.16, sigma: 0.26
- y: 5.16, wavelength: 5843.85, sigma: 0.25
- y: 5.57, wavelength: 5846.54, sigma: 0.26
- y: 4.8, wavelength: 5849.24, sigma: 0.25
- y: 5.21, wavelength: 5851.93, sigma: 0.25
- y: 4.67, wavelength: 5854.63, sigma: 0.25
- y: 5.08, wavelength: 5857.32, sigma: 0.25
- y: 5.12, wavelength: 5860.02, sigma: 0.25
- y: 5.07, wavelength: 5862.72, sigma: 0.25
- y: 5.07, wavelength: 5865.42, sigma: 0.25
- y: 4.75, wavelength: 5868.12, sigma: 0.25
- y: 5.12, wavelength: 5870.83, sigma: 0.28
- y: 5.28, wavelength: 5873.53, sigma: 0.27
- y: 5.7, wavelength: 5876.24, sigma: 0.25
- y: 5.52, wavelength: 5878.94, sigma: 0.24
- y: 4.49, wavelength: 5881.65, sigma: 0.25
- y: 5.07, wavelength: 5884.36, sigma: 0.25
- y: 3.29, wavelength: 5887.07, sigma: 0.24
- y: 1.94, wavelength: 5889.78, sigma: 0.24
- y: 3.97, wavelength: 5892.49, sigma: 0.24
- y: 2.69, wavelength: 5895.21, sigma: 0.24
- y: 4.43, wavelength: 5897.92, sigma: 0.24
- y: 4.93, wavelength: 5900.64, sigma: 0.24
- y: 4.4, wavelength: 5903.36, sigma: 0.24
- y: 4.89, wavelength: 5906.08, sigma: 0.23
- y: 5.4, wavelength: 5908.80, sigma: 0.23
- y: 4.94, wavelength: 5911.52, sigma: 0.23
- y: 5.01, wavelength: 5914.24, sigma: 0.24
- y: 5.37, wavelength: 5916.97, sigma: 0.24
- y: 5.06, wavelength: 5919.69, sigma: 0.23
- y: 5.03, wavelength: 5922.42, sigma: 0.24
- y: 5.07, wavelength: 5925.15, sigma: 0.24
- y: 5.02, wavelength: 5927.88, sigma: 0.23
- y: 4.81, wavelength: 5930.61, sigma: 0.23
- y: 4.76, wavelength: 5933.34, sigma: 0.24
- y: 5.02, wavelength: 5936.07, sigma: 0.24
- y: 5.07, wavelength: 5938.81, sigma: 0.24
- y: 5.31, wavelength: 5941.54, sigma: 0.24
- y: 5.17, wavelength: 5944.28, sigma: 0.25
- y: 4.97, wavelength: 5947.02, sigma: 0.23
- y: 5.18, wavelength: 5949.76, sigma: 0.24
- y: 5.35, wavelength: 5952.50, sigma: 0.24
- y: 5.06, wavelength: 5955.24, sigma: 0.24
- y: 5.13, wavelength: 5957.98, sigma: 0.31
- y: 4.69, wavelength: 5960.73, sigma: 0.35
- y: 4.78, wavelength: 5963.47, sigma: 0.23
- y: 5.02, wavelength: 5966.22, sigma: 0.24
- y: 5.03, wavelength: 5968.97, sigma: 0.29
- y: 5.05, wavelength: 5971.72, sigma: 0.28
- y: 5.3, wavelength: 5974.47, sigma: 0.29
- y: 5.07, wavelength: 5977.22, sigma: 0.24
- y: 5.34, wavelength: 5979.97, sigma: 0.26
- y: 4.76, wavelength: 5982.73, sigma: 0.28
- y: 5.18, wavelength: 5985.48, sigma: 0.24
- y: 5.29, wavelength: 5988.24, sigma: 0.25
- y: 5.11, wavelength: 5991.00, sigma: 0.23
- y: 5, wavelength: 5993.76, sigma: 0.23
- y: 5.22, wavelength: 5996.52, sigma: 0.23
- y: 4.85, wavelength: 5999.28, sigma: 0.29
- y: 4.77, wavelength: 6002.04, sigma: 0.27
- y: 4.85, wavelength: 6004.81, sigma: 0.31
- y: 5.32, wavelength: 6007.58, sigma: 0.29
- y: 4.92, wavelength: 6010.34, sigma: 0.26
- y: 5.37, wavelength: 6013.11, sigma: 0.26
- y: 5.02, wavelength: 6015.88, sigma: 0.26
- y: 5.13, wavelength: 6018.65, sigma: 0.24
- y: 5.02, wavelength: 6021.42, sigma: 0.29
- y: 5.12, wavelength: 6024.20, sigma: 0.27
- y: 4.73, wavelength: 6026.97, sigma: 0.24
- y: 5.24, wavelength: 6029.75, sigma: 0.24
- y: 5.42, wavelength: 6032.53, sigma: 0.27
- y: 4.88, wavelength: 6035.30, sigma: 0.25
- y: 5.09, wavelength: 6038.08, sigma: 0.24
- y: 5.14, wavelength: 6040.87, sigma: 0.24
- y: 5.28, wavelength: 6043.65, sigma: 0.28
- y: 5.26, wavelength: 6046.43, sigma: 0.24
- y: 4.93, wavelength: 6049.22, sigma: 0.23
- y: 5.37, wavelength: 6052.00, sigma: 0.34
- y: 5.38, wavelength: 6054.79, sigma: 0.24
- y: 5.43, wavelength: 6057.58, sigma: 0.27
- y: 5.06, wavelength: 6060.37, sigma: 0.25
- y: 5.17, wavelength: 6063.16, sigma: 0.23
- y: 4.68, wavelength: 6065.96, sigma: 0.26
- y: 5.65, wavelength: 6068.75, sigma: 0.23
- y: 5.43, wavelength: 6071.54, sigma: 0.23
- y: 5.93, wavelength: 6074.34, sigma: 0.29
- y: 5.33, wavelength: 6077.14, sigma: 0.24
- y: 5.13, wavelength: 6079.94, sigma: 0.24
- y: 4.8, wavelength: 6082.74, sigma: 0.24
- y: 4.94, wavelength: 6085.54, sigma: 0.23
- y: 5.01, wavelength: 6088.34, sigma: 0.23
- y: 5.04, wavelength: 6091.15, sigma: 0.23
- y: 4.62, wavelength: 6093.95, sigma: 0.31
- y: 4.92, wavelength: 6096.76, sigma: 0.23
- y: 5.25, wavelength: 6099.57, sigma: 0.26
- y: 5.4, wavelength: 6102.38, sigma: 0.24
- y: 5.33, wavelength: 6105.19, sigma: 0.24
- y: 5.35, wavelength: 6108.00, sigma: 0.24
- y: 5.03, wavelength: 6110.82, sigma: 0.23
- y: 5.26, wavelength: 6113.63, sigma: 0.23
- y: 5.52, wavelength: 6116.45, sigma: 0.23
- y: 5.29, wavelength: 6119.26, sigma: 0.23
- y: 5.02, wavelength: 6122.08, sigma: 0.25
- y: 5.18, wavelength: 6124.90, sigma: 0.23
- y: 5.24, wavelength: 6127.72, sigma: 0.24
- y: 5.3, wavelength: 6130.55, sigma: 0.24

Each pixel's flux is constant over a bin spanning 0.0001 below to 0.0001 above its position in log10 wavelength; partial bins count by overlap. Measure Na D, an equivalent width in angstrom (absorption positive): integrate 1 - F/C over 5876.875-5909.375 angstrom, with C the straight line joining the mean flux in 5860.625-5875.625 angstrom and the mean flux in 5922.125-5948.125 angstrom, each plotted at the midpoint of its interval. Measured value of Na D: 5.2 angstrom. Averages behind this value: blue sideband 5.09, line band 4.26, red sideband 5.02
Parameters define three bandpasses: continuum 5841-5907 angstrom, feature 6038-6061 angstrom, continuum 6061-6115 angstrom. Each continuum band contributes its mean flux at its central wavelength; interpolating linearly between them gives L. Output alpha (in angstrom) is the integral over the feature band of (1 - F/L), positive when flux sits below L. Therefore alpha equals -0.7 angstrom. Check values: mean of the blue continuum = 4.69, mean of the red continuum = 5.17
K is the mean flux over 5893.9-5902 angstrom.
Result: 4.03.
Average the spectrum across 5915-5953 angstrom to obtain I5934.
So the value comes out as 5.08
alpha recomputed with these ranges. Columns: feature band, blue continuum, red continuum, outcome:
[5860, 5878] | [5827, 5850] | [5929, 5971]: 0.2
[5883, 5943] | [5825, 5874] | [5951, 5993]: 5.9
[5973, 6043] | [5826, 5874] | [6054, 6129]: 1.3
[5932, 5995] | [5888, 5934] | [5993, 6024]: -3.3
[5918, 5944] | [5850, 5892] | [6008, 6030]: -0.8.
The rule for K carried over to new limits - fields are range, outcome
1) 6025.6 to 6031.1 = 4.98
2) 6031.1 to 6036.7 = 5.16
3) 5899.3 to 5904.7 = 4.66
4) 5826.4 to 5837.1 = 5.33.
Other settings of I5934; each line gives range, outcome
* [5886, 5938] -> 4.54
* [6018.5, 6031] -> 5.04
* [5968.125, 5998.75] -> 5.12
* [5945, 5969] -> 5.03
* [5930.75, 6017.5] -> 5.06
